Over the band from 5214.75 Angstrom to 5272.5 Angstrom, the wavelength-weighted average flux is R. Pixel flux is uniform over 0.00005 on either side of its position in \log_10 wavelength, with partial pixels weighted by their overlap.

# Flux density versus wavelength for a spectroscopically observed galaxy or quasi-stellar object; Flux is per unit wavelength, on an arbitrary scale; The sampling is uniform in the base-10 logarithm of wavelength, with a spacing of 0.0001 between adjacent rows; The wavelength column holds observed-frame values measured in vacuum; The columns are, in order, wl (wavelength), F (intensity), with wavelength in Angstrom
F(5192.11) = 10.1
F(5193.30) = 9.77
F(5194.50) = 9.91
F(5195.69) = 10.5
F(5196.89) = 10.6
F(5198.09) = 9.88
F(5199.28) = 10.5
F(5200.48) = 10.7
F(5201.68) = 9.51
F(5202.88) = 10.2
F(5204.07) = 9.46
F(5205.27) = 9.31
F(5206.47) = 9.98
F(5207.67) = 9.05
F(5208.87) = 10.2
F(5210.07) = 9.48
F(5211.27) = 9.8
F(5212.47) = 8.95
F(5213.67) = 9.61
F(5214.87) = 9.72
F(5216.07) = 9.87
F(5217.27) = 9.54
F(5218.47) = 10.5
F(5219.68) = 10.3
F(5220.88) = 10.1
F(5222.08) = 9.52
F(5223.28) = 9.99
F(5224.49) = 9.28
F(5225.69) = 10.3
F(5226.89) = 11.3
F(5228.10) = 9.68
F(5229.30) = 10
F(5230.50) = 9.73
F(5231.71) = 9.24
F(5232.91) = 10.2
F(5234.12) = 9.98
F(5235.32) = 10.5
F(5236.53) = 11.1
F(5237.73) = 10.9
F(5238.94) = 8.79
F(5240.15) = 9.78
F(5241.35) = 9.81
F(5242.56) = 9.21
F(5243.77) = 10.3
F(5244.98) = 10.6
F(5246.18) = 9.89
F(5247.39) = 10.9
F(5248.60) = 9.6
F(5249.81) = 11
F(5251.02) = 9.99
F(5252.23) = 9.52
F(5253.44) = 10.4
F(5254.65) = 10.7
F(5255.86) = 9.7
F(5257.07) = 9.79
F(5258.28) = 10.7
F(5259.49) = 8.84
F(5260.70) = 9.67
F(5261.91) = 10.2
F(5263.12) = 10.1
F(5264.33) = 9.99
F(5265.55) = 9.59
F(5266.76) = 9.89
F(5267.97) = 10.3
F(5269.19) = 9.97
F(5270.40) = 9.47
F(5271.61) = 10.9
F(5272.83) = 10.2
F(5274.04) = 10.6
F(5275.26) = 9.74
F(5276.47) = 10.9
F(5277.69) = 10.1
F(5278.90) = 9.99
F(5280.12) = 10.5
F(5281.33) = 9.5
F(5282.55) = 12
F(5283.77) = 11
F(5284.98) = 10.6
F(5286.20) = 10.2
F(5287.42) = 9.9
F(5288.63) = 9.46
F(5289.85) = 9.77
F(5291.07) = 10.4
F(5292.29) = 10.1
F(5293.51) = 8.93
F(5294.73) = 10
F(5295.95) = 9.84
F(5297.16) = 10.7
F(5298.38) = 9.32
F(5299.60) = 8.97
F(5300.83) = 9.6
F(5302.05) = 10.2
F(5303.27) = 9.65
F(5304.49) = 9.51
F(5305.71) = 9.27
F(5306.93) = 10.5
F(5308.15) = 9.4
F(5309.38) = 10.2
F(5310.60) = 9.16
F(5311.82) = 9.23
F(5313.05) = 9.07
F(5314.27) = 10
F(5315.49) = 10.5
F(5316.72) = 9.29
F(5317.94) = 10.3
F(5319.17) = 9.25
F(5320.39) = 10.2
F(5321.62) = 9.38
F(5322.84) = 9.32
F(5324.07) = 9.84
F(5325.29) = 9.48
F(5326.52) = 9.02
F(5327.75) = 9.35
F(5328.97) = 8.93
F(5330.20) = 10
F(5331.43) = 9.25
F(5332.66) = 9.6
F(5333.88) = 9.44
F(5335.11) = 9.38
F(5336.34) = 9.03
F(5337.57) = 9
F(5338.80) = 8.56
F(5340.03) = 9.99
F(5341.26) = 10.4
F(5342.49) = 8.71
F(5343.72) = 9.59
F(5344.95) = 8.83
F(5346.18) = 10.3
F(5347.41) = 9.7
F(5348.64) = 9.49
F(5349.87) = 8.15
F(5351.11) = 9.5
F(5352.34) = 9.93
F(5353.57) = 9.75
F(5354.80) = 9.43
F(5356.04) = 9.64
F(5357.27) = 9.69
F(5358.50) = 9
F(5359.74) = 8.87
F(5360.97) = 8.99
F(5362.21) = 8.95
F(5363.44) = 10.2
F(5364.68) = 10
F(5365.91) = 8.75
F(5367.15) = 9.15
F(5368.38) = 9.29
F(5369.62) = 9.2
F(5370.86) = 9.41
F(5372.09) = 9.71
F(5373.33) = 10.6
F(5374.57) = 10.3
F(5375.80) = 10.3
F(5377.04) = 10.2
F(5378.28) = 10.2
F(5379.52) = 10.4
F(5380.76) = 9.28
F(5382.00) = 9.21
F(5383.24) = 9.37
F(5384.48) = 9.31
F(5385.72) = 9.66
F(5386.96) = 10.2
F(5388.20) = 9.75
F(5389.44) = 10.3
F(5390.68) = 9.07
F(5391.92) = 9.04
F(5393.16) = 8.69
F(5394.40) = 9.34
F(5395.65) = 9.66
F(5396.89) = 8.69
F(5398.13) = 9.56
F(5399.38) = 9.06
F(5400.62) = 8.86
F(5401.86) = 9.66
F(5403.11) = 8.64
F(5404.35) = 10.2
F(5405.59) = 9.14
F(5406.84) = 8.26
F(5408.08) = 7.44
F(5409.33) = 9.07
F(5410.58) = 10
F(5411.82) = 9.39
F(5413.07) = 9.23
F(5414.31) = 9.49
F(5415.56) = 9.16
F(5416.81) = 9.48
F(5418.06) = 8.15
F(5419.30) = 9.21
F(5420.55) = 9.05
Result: 10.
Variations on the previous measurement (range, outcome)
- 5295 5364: 9.52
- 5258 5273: 9.96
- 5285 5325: 9.74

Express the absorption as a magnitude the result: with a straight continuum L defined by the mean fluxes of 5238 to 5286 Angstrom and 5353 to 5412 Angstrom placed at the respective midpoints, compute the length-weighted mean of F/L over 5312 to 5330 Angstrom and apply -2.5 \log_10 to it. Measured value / 0.02 mag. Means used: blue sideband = 10.1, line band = 9.57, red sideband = 9.43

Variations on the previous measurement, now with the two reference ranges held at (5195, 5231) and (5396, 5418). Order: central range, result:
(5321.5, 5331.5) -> 0.01 mag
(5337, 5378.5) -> -0.02 mag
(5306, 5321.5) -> -0.03 mag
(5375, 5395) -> -0.05 mag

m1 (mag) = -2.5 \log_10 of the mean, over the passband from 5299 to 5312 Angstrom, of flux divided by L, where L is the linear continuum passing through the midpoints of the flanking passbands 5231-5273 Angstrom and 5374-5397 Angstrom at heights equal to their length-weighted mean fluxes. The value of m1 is 0.030 mag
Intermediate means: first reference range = 10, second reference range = 9.65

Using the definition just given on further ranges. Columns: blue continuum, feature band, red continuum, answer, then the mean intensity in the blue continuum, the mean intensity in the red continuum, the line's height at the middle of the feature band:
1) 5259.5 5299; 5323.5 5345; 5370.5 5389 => 0.07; 10.1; 9.87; 9.98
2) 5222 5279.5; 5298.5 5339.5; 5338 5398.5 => 0.03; 10.1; 9.52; 9.75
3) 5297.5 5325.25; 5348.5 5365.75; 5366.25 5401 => 0.02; 9.65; 9.56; 9.59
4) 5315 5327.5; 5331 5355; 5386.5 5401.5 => 0.02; 9.64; 9.35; 9.55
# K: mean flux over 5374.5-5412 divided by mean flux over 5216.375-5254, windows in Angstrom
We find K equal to 0.9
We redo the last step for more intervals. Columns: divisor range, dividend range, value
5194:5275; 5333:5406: 0.95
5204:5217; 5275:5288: 1.09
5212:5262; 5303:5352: 0.95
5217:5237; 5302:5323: 0.96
